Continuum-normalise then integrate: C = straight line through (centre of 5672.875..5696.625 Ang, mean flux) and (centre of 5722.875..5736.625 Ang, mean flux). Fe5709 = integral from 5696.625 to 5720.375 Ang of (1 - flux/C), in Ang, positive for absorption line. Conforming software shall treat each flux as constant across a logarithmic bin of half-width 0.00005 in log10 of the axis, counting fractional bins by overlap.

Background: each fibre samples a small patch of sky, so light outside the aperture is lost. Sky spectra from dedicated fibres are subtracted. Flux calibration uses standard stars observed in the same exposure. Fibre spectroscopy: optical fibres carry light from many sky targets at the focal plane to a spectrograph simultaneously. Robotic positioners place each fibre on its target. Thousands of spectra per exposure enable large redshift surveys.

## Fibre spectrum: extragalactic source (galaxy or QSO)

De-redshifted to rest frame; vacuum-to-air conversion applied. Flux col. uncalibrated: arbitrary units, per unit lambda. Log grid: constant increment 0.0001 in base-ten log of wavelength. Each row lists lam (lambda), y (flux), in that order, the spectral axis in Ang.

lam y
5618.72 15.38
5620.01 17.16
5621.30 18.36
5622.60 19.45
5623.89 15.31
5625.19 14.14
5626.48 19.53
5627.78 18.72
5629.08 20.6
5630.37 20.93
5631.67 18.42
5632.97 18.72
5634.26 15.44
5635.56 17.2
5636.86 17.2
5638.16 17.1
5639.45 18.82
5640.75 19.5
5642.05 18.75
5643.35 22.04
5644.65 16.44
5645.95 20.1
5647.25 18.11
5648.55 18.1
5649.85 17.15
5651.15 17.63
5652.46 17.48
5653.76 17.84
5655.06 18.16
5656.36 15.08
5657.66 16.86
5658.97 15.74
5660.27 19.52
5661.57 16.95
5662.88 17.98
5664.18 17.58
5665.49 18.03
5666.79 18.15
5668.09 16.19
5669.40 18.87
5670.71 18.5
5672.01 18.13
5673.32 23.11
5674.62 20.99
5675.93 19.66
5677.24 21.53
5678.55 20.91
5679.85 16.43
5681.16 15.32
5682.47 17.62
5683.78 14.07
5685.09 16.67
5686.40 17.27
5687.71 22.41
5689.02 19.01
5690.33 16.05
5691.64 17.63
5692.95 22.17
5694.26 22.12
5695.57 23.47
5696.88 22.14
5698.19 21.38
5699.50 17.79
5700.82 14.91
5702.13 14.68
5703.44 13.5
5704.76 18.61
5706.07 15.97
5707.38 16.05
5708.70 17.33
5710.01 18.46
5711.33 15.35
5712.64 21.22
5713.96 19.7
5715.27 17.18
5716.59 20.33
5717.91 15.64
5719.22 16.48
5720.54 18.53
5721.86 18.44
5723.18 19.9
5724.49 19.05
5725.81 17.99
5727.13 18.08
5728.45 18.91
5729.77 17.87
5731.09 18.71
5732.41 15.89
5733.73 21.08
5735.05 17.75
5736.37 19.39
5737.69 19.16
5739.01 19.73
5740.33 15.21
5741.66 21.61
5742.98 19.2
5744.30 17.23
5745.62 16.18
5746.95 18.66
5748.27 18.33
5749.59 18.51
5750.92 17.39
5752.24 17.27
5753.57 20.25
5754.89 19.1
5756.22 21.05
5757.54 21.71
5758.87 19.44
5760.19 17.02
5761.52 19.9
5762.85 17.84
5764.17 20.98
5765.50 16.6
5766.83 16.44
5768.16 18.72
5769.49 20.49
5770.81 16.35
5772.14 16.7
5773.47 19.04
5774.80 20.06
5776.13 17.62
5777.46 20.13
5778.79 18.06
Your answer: 1.7 Ang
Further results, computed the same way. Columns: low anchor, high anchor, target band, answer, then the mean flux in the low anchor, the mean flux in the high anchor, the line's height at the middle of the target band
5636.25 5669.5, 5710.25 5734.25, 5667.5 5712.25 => -0.6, 17.9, 18.3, 18.1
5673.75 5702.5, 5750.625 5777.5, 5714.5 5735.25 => 0.6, 18.9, 18.8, 18.8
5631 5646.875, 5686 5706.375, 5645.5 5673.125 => 1.0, 18.3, 18.8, 18.5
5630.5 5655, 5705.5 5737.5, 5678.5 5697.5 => -0.7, 18.2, 18.2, 18.2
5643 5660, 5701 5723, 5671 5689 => -1.3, 17.7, 17.3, 17.5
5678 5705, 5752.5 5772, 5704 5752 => 1.1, 18.3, 18.9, 18.6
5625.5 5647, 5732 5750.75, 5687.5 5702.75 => -0.7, 18.6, 18.4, 18.5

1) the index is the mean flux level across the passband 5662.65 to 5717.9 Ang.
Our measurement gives 18.4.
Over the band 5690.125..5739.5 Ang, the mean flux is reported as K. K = 18.4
